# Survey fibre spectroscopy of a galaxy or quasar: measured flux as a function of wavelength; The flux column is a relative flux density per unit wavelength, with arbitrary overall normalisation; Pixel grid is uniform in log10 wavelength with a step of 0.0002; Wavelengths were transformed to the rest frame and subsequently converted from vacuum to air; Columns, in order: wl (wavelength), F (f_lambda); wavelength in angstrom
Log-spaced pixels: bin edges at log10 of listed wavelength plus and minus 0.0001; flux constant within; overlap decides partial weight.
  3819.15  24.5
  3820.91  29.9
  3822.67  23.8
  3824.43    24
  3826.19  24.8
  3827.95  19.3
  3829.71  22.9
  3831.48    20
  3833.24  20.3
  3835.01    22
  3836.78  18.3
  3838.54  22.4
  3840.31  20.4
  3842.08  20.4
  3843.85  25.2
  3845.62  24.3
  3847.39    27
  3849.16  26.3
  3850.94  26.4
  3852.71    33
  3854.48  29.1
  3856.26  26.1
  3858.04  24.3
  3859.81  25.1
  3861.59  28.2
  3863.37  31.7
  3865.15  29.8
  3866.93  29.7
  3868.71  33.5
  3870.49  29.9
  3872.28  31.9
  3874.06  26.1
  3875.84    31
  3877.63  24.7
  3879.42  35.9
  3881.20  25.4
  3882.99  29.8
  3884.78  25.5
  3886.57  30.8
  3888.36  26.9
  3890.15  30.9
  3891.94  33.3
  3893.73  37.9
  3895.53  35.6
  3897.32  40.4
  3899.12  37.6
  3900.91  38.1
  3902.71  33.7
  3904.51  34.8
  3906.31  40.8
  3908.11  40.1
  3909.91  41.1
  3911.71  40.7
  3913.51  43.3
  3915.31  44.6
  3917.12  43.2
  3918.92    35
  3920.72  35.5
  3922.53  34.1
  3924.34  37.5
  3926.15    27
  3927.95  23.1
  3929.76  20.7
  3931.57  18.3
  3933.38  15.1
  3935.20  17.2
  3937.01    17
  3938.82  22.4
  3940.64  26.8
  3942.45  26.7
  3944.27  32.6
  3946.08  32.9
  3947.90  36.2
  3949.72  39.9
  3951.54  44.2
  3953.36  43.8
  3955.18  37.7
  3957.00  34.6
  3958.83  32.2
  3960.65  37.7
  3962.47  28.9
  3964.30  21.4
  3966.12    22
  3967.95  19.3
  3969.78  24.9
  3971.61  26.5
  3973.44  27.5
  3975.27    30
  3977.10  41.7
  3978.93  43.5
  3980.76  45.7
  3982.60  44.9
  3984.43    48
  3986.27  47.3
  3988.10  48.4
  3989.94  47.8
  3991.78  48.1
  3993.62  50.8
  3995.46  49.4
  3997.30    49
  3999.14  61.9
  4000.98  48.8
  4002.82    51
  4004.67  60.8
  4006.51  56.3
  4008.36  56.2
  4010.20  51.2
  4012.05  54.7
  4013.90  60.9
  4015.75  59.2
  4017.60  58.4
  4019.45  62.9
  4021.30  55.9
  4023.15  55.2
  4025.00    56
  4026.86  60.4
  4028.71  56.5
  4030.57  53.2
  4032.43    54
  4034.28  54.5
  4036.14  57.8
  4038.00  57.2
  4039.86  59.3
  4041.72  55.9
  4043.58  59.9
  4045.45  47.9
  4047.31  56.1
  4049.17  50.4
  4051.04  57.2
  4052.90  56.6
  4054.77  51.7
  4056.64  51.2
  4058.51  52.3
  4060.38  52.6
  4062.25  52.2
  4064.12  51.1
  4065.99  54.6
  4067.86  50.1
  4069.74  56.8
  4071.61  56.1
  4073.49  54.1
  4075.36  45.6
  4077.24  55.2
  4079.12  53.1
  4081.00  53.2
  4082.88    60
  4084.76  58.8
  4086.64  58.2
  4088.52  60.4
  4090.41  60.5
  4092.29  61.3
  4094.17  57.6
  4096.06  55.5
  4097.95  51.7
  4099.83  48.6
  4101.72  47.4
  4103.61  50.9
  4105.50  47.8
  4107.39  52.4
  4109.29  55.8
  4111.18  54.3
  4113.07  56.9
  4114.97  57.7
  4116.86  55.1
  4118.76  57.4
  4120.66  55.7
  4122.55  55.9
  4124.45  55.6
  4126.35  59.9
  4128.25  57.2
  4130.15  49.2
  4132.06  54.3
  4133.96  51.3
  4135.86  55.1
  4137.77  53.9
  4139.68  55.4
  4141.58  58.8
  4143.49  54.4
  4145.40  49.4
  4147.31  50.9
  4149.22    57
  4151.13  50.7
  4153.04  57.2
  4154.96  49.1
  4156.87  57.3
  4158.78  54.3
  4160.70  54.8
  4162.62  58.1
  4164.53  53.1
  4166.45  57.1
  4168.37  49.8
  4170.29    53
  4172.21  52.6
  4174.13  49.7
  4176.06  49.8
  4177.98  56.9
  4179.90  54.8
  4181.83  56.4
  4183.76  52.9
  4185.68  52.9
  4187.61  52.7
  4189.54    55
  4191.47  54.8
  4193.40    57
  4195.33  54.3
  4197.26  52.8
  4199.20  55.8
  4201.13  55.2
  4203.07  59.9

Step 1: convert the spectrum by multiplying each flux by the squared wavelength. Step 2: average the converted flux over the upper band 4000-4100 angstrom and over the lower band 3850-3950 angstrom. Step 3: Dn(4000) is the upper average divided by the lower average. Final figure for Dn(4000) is 1.9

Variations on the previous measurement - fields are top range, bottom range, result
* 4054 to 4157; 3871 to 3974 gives 1.88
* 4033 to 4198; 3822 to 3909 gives 2.15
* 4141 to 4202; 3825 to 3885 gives 2.41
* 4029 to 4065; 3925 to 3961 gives 1.95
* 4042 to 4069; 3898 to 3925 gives 1.48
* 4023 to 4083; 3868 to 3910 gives 1.79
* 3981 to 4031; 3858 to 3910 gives 1.78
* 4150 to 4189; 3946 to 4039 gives 1.26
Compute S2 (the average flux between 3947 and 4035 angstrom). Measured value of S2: 45.9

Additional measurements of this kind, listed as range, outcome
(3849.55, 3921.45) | 33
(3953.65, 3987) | 34.2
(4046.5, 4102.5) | 54.4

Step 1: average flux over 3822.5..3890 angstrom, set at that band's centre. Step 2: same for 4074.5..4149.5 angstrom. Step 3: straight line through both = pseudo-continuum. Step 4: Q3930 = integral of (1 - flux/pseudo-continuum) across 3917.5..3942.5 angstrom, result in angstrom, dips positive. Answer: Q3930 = 6.2 angstrom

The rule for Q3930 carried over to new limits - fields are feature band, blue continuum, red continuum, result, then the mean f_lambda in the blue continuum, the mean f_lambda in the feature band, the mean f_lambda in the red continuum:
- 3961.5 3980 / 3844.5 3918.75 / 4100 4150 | 5.4 angstrom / 32.4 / 28.8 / 54.1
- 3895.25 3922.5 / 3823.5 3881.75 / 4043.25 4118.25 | -4.9 angstrom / 26.1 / 38.9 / 54.2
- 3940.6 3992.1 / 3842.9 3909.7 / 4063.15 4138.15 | 5.9 angstrom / 30.9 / 35.9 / 54.7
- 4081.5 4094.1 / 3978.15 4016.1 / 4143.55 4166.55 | -1.6 angstrom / 51.5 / 59.5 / 54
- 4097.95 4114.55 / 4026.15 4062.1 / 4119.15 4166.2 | 0.8 angstrom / 54.9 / 51.9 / 54.6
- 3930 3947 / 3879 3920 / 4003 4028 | 7.9 angstrom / 35.9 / 23.1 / 57.3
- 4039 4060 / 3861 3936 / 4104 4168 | -3.6 angstrom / 32.2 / 54.3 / 54.6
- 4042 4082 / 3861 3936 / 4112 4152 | -4.4 angstrom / 32.2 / 53.3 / 54.9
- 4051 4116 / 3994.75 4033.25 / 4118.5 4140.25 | 1.3 angstrom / 55.8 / 54.2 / 55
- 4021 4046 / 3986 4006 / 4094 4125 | -1.9 angstrom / 51.5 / 56.1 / 53.8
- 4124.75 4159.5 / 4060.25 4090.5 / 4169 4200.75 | 0.0 angstrom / 54.8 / 54.2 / 53.8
